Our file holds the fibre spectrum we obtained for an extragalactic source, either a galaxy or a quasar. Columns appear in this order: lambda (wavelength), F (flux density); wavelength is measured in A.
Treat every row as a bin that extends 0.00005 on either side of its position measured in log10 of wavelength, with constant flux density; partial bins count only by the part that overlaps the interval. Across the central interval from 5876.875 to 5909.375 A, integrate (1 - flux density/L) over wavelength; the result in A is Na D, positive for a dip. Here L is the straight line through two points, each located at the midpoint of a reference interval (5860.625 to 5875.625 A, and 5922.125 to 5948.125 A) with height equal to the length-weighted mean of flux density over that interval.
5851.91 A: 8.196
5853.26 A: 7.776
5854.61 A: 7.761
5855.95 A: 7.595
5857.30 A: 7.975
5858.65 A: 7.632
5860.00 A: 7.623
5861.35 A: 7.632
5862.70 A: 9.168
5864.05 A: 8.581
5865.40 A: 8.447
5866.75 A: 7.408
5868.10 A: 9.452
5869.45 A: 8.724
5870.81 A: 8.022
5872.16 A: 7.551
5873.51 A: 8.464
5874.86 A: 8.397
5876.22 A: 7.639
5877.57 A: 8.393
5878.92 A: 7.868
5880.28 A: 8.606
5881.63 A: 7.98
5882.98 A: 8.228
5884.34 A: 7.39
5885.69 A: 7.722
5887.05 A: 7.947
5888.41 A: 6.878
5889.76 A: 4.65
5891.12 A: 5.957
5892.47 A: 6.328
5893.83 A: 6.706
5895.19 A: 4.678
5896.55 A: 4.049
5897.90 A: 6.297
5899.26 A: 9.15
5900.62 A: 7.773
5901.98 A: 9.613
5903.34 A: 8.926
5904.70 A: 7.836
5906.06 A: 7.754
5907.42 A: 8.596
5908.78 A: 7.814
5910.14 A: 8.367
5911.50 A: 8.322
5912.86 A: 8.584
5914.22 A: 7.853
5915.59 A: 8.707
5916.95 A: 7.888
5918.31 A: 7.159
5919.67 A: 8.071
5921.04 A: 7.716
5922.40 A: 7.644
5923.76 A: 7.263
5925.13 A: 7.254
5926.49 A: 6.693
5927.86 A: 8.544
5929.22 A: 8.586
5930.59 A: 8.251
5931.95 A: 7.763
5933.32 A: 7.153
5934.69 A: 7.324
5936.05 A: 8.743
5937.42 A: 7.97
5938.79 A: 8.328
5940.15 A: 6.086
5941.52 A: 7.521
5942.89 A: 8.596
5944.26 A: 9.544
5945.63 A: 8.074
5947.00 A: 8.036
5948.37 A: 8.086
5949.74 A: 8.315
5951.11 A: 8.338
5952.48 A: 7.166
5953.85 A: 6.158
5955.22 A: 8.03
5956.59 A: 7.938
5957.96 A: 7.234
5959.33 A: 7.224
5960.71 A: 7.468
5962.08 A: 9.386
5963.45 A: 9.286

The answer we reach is 3.1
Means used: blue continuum 8.34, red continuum 7.87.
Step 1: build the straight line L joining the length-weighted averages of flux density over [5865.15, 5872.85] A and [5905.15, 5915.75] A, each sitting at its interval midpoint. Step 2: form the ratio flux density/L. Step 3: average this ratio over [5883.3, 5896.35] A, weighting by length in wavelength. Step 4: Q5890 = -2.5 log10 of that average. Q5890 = 0.269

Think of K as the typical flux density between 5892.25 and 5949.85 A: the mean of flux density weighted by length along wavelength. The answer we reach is 7.77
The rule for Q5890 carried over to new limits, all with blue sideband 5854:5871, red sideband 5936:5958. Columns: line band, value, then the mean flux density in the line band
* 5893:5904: 0.13 mag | 7.13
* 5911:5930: 0.01 mag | 7.87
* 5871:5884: 0.00 mag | 8.1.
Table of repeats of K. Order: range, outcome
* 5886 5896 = 6.19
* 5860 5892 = 7.86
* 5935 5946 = 8.08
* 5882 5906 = 7.1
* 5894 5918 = 7.74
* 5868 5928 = 7.65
